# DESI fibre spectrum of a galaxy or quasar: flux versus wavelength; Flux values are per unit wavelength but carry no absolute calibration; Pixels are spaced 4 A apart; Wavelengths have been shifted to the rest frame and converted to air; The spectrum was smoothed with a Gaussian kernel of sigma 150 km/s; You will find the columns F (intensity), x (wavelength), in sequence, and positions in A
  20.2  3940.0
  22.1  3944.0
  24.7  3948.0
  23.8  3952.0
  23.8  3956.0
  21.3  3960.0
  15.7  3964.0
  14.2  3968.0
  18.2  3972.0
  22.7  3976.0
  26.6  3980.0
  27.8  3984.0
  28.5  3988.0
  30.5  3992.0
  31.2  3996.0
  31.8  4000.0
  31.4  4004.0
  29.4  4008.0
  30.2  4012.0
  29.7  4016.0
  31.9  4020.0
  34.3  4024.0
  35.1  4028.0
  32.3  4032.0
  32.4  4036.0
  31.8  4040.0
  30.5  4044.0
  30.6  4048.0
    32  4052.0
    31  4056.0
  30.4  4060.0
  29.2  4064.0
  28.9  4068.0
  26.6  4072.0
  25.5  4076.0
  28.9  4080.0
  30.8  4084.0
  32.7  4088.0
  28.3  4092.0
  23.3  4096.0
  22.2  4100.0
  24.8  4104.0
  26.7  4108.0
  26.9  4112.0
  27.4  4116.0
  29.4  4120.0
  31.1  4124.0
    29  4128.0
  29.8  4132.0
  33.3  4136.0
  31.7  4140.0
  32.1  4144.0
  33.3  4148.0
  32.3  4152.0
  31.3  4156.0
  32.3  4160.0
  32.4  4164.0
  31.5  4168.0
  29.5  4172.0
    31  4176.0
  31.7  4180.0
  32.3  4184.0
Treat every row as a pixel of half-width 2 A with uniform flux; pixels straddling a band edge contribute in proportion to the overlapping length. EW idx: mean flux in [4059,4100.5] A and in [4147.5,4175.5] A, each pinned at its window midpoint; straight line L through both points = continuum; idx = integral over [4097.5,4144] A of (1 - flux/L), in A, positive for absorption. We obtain 2.2 A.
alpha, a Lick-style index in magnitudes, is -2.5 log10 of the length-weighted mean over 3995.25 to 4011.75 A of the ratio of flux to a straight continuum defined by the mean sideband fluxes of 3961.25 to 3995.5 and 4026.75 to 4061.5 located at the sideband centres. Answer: -0.16 mag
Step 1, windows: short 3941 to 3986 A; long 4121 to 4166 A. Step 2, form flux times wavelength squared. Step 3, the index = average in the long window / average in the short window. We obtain 1.58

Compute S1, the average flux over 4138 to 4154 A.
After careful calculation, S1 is 32.3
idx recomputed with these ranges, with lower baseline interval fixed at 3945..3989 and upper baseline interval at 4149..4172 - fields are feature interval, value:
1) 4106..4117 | 0.9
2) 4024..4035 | -3.6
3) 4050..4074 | -2.4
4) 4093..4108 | 2.4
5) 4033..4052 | -4.0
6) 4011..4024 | -3.3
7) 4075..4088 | -0.6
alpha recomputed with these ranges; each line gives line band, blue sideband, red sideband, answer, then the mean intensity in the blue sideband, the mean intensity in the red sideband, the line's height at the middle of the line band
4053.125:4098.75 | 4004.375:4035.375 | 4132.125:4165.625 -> 0.120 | 31.8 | 32.2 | 32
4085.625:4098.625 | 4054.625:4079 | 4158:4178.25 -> 0.051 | 28.6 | 31.3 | 29.2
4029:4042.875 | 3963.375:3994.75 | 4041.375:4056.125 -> -0.092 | 23.5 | 31.1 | 29.7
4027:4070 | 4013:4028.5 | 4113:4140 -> 0.019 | 32.4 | 30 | 31.7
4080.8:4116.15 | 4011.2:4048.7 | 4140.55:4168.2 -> 0.185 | 32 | 32.2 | 32.1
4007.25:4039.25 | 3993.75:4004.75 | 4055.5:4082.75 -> -0.054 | 31.5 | 28.6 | 30.5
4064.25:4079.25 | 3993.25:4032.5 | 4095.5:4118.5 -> 0.014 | 31.7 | 25.4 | 27.8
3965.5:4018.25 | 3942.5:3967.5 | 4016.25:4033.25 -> 0.031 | 21.4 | 33.1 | 27.6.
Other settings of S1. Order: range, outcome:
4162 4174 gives 31.1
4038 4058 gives 31.2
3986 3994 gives 29.5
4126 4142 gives 30.9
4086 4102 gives 26.6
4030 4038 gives 32.3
